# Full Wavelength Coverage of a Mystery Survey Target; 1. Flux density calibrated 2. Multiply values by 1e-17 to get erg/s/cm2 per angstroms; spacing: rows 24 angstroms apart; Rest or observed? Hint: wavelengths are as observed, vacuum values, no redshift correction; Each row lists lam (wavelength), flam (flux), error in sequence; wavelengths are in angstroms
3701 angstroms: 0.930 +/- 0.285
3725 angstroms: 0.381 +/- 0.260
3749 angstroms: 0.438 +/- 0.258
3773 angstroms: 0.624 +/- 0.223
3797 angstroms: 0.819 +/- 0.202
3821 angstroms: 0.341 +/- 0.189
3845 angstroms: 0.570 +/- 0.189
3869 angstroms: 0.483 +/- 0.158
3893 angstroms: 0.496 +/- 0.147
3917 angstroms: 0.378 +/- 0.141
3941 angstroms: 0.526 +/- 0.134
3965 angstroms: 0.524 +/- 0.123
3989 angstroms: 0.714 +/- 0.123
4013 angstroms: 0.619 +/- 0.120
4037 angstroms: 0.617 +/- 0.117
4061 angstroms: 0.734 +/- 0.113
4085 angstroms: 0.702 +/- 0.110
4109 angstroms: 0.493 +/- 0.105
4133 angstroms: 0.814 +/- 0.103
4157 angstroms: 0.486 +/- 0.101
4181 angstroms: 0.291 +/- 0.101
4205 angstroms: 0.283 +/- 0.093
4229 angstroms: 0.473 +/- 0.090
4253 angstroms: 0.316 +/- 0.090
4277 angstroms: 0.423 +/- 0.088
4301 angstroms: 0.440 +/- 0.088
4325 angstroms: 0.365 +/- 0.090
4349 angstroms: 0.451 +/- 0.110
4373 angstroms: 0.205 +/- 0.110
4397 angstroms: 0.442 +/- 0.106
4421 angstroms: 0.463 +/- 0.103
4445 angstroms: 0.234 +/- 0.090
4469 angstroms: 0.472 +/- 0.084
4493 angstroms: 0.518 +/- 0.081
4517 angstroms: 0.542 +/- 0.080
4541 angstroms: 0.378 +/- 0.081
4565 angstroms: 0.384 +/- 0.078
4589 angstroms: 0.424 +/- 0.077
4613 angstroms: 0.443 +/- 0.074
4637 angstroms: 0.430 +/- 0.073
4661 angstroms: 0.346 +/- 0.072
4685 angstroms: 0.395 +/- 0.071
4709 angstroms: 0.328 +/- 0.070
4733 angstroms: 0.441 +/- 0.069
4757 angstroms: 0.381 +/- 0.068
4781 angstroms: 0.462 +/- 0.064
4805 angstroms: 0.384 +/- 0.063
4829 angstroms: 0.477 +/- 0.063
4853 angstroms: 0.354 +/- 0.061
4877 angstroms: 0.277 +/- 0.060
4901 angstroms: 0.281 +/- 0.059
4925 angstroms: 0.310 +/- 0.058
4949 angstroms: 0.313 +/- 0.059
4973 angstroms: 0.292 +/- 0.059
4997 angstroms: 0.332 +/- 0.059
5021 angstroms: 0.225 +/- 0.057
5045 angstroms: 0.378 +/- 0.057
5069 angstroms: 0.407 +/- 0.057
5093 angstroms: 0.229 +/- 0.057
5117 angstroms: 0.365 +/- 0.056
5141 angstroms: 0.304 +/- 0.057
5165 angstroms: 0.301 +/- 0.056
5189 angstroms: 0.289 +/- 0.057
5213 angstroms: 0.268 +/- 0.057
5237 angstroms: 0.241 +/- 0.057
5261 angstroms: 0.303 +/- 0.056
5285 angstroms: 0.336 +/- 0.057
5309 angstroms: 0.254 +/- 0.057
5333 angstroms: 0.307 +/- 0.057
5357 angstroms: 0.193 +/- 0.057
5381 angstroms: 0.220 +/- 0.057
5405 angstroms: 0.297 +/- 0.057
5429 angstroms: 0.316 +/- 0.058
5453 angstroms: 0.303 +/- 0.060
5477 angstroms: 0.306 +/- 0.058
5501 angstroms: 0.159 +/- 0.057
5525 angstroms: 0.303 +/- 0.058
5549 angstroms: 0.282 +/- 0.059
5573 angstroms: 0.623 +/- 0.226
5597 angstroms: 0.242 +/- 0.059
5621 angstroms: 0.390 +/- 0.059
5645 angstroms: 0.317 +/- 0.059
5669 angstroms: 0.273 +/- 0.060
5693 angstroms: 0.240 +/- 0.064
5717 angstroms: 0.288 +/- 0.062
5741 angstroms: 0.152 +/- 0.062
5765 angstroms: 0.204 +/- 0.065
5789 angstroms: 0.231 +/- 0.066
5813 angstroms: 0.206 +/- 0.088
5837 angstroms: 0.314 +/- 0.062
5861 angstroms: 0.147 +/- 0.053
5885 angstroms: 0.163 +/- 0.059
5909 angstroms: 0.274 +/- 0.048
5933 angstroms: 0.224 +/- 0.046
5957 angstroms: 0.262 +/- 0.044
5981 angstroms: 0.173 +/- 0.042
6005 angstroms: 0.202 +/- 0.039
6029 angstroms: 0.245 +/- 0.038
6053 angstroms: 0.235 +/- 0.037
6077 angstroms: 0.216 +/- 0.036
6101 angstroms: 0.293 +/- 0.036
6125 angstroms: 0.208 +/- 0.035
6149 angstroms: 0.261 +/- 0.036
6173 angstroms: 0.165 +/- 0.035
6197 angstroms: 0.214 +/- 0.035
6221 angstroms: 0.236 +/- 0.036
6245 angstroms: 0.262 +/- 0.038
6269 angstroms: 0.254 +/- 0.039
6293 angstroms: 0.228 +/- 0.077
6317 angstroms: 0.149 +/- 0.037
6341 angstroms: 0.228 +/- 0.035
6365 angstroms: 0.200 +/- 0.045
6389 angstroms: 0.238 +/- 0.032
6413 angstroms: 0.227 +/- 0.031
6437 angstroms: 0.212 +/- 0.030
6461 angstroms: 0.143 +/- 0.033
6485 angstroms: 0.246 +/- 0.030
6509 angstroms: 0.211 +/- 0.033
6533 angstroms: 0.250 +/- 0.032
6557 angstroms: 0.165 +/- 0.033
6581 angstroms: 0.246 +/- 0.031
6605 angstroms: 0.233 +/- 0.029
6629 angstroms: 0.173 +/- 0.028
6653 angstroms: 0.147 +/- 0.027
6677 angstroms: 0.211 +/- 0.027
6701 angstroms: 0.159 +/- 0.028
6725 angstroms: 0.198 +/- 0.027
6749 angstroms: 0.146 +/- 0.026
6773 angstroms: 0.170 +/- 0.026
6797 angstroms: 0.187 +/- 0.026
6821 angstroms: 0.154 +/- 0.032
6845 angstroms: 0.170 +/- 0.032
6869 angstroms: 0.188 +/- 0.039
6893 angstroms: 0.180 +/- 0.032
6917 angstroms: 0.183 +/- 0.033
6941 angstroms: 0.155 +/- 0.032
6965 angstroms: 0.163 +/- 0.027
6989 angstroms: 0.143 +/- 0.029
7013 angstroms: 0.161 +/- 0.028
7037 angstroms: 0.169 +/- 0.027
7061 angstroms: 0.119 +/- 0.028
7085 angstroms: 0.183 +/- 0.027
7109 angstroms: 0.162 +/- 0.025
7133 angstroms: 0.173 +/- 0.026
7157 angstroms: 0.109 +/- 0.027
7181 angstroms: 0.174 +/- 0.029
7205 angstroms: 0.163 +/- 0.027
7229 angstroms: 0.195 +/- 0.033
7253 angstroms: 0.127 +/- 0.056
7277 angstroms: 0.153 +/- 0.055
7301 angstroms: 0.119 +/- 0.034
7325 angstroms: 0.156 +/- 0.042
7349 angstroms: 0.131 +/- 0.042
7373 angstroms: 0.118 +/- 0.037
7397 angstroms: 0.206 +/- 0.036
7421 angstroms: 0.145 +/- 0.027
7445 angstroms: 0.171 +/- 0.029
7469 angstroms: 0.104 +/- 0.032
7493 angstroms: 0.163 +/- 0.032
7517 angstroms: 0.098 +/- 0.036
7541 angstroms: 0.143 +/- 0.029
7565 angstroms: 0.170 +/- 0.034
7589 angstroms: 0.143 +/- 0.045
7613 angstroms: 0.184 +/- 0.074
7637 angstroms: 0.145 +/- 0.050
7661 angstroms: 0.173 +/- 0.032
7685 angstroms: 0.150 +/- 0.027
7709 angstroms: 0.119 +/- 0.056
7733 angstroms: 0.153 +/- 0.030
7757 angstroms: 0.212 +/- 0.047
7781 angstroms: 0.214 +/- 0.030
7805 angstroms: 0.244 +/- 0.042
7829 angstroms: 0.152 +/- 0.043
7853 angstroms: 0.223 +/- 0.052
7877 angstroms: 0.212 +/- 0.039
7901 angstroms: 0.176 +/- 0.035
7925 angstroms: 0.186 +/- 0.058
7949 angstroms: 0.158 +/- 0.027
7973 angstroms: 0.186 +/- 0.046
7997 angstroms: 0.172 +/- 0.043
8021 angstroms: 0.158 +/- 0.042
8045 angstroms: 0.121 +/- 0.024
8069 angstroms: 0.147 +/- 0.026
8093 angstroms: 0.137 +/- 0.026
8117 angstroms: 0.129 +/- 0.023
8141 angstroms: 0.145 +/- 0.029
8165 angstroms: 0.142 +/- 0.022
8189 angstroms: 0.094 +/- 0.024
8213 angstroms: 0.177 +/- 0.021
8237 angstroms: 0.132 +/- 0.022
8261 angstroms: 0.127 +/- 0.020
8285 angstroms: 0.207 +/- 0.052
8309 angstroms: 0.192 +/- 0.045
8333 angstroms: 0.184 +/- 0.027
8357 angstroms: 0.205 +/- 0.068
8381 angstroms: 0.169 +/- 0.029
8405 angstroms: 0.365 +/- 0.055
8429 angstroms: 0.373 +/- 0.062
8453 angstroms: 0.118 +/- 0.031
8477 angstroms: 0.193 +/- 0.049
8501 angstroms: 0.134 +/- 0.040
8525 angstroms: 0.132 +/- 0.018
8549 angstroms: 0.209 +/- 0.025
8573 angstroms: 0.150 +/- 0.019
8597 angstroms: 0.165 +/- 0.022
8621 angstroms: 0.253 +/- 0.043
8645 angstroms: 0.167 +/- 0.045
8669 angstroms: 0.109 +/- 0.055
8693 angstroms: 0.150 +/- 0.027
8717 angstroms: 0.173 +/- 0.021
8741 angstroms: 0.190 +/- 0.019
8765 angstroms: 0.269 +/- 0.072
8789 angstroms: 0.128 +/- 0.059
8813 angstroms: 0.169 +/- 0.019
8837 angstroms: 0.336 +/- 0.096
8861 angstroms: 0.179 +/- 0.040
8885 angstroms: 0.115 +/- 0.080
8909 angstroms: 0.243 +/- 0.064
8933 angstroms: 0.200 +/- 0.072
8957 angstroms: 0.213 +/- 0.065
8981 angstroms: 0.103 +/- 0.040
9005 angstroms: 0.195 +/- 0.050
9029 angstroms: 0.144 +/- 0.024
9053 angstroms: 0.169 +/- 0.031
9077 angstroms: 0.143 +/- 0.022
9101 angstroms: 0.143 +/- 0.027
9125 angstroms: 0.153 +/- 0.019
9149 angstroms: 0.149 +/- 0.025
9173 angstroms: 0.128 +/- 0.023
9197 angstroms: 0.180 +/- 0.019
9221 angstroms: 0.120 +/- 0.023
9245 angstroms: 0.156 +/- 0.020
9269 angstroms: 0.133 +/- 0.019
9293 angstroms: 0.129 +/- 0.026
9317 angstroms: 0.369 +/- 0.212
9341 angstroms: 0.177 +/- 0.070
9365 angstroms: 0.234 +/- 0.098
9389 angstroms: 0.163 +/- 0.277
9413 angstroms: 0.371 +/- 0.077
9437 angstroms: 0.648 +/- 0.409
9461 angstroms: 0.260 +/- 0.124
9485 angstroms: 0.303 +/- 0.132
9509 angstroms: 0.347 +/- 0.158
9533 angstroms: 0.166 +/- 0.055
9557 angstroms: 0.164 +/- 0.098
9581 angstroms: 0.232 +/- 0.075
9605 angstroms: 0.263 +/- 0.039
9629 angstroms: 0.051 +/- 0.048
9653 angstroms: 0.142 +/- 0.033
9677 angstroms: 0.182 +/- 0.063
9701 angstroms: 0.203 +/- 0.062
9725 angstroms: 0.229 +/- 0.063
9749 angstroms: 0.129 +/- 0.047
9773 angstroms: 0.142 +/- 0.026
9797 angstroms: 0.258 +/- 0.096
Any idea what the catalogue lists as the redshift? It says 1.26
